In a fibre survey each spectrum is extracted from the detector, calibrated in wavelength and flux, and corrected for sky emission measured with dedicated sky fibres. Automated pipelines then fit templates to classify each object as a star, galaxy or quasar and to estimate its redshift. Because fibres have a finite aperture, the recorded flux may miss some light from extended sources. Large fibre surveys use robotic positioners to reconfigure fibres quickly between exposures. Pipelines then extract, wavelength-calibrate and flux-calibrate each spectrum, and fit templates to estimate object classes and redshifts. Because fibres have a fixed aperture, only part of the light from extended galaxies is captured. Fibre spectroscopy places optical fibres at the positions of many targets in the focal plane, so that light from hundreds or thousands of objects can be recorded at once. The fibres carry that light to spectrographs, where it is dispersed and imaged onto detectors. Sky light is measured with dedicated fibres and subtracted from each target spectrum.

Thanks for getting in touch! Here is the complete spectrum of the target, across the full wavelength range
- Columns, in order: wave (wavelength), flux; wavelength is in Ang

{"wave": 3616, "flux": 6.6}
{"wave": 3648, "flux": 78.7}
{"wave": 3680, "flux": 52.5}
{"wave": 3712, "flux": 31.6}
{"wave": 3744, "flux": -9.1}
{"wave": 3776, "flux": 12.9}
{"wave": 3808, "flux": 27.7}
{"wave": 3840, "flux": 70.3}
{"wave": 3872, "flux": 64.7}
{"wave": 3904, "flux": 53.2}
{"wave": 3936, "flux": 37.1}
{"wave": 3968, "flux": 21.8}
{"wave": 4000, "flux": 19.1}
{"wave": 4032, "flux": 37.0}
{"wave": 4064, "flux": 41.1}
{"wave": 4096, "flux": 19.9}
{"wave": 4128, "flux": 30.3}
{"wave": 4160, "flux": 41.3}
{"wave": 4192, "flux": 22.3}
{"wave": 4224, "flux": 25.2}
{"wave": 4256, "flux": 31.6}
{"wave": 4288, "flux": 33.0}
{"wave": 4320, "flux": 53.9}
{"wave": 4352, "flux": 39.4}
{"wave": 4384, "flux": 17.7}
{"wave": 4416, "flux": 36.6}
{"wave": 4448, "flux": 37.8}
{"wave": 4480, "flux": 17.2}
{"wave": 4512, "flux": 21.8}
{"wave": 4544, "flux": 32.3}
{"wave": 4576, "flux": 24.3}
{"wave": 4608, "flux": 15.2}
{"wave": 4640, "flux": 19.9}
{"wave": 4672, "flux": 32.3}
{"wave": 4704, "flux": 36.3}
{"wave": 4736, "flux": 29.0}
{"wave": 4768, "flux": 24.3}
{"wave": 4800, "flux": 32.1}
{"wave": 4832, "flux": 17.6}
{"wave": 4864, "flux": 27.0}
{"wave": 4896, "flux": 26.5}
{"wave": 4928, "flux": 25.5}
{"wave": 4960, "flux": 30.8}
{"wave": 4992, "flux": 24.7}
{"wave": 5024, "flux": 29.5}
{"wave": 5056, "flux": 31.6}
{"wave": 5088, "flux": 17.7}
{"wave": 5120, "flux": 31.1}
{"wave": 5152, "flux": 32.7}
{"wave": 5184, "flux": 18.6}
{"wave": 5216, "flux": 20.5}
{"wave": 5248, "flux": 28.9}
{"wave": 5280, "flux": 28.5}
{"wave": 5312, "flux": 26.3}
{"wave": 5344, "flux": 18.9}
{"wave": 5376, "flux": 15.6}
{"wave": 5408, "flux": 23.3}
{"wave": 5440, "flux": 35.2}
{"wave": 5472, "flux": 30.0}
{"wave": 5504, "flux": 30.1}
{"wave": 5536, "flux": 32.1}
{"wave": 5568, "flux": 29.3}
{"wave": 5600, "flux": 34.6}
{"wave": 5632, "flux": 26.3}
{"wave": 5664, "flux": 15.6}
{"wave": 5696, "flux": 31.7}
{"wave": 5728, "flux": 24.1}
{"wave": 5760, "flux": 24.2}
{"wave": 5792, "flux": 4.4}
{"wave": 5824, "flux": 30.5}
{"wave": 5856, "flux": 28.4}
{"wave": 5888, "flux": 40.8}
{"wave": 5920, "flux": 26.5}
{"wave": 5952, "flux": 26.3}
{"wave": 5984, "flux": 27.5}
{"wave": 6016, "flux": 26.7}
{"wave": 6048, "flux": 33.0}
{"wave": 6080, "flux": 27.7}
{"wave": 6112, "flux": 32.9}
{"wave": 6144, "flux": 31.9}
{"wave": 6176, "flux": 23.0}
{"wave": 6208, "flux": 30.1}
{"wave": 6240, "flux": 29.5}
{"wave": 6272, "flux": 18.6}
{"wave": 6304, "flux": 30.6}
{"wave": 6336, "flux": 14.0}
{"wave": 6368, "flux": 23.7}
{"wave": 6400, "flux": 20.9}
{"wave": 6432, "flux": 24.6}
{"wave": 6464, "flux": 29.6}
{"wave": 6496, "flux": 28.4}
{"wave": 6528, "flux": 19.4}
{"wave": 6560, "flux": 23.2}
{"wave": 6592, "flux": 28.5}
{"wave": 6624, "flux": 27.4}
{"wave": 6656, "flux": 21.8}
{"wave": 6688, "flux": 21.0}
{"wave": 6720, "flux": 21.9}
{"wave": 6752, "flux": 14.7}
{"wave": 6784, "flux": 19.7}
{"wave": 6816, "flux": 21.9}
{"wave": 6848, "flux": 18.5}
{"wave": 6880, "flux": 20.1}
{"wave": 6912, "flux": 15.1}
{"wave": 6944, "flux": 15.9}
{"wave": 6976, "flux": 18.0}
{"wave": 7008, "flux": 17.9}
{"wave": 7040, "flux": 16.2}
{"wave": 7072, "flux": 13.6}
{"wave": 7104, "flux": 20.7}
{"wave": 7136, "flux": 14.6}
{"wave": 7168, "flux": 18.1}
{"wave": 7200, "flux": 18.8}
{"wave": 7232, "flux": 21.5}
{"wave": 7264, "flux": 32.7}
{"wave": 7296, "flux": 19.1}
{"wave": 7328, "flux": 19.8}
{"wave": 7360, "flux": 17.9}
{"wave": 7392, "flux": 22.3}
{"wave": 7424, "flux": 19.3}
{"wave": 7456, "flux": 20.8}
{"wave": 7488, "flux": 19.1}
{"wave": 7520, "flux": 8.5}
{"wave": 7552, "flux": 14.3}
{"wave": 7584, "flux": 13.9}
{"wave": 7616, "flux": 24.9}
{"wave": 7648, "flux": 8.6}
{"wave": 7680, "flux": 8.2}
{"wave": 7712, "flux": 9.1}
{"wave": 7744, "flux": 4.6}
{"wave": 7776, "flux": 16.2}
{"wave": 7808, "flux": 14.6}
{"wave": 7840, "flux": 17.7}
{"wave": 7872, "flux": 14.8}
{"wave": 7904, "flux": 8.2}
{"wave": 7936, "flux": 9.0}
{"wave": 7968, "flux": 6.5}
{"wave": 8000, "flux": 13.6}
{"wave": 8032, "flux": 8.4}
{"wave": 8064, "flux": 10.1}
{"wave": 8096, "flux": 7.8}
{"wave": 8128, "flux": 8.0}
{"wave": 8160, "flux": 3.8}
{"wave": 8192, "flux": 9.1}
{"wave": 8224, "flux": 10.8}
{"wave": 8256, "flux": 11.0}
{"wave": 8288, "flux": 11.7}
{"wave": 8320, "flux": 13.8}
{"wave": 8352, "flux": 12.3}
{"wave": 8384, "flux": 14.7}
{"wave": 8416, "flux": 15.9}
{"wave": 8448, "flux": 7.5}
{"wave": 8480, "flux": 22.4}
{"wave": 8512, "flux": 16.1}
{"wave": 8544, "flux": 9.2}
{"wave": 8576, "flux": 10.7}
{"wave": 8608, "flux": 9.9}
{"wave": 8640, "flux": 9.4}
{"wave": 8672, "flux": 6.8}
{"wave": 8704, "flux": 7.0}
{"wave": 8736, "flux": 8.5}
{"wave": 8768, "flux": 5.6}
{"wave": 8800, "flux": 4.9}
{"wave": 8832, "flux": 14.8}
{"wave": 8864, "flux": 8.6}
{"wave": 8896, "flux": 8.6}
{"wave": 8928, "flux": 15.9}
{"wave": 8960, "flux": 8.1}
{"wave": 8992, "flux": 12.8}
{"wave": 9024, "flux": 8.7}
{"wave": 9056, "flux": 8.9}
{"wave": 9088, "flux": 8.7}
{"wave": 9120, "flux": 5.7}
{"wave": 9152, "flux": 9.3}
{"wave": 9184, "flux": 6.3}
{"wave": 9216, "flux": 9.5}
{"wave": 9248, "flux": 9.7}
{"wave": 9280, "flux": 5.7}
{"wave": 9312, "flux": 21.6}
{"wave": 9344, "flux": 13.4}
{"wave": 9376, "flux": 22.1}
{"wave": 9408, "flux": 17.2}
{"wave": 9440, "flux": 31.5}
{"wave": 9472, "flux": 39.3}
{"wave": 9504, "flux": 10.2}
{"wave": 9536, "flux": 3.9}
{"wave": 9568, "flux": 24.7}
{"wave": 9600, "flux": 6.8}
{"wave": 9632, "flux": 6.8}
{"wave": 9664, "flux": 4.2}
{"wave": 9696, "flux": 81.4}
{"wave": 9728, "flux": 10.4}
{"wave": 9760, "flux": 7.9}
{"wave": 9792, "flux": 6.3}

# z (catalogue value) 1.600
